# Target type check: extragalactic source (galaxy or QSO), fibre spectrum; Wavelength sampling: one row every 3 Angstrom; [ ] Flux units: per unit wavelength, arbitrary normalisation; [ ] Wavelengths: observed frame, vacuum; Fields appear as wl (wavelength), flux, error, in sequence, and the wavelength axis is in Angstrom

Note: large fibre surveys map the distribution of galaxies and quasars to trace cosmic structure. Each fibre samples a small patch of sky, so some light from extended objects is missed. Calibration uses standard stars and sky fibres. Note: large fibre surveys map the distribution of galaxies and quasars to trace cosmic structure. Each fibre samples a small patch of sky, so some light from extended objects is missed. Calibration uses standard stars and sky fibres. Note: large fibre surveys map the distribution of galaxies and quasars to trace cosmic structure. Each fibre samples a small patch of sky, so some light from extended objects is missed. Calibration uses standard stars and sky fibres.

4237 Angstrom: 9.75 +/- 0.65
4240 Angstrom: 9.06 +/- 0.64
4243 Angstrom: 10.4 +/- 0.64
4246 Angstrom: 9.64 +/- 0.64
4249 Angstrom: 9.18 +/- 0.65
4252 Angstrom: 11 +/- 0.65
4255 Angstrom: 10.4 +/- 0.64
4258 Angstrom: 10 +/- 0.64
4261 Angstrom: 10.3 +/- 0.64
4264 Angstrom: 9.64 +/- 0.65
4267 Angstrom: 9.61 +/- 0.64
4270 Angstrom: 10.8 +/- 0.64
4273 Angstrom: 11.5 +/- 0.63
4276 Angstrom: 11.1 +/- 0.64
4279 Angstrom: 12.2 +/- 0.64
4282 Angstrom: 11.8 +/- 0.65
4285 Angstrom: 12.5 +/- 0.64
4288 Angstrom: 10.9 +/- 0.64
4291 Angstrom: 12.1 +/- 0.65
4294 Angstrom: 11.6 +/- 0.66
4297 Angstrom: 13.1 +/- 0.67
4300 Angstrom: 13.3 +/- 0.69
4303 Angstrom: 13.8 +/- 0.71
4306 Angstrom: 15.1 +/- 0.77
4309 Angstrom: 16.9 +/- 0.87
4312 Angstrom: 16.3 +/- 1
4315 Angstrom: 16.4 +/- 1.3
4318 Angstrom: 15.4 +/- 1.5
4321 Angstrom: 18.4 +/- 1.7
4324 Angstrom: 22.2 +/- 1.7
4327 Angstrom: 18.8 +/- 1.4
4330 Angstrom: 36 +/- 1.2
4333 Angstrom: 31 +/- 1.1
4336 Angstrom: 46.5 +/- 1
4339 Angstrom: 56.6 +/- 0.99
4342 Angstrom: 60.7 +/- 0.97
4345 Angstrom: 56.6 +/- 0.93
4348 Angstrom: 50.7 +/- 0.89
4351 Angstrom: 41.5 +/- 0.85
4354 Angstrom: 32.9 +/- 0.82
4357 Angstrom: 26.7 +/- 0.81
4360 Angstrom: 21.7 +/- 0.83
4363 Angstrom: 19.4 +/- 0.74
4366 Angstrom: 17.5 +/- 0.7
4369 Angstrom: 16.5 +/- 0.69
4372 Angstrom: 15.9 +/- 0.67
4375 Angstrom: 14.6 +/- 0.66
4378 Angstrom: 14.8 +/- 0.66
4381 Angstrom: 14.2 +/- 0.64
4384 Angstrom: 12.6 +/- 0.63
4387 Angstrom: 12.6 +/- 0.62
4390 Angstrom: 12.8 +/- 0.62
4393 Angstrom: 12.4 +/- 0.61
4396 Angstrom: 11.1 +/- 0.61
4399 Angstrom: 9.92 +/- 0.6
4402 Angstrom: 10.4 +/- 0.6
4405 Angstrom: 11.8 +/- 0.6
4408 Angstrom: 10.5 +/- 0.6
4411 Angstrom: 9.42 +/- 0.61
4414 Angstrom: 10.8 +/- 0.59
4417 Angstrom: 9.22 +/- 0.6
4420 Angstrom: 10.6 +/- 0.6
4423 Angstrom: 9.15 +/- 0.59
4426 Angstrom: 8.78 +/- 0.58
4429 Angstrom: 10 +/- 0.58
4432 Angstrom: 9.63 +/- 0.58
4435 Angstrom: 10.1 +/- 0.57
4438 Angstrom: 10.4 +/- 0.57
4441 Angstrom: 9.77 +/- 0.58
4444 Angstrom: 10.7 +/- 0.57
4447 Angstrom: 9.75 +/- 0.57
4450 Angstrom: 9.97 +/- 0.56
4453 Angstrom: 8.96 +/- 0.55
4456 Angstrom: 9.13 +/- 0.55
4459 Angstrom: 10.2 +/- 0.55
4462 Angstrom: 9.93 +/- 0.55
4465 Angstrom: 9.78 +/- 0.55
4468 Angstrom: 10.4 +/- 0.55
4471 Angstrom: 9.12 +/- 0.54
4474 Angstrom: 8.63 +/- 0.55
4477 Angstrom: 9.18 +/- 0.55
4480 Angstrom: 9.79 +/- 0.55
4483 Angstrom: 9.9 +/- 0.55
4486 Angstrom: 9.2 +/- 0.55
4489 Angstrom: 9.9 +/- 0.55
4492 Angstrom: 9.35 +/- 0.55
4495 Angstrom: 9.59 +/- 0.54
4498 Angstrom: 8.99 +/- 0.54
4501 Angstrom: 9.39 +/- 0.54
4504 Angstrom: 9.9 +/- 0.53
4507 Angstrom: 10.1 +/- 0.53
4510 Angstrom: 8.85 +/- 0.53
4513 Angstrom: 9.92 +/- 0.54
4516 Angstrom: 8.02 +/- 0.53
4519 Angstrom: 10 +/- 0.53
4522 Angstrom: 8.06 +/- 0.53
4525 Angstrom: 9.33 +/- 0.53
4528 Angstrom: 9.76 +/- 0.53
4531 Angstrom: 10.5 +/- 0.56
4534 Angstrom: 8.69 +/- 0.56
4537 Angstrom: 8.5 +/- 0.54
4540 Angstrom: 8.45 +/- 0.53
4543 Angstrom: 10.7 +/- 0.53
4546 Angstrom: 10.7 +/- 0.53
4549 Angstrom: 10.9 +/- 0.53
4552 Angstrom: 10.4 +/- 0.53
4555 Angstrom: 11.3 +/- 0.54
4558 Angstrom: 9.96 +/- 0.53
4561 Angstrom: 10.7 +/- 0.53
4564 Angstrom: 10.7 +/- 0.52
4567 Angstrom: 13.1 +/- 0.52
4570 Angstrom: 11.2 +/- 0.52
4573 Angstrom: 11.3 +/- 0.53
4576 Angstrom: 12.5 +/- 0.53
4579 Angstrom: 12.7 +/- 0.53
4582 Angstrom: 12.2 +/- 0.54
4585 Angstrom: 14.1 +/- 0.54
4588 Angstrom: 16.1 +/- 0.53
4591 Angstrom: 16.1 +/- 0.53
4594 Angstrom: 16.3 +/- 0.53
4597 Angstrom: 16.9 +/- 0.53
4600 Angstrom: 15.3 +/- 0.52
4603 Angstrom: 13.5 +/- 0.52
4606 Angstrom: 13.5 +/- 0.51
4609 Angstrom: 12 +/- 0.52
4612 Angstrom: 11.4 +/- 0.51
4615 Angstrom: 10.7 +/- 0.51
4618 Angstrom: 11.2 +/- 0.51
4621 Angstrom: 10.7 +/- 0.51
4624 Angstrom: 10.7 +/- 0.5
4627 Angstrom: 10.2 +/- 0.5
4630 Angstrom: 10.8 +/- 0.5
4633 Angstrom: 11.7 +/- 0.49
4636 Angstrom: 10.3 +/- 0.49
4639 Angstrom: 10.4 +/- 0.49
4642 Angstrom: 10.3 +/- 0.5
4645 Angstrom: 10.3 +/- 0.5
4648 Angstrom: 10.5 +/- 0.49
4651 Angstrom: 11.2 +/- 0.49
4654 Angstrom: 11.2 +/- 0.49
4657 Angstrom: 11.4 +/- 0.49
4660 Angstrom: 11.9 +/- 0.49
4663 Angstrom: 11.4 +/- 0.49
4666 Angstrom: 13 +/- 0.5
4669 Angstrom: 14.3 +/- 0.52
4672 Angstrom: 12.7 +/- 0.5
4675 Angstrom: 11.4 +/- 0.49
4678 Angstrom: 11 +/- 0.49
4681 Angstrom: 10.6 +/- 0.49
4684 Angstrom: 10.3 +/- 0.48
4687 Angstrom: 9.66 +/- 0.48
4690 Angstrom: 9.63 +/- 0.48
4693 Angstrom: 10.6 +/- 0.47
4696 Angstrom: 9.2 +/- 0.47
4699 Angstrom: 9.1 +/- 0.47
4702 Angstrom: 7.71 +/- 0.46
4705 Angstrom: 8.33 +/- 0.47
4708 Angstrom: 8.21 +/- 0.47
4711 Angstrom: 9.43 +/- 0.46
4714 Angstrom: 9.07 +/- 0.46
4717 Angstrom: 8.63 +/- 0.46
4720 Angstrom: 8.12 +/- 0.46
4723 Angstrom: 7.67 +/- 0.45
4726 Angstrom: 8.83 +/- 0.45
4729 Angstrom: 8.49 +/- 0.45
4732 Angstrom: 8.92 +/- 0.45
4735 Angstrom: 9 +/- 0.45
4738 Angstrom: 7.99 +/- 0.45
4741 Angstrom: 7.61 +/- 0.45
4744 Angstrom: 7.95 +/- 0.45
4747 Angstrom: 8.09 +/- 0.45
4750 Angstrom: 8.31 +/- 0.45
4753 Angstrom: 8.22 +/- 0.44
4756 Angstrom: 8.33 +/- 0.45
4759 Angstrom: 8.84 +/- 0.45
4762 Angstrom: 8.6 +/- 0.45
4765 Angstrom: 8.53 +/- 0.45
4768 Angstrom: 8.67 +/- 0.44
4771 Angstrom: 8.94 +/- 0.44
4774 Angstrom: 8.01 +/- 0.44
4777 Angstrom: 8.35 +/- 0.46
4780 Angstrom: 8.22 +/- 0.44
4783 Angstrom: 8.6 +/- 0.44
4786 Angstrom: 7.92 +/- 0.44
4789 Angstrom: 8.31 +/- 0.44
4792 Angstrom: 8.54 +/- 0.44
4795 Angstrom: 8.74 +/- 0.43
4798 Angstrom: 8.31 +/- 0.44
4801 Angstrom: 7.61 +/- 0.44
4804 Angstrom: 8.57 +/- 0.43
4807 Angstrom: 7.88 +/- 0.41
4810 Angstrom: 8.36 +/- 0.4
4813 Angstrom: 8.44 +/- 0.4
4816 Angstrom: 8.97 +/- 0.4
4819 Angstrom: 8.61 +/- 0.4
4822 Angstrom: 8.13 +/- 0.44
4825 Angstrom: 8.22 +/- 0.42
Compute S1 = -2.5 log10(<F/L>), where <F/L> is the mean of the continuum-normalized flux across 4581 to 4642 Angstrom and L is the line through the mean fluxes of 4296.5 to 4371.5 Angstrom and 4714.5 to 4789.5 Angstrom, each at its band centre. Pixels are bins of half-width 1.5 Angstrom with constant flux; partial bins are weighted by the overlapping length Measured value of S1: 0.18 mag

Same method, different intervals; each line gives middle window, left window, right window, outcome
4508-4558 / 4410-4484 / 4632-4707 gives 0.051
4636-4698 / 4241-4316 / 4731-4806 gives -0.207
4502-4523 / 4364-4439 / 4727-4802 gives 0.164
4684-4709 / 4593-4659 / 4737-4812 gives 0.114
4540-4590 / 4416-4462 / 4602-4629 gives -0.068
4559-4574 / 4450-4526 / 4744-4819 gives -0.234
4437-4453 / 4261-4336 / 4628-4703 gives 0.359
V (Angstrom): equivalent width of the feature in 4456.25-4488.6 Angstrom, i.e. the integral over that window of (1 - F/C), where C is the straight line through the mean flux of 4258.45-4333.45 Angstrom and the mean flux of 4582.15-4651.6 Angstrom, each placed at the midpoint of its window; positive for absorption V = 9.4 Angstrom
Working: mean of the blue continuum 14.9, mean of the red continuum 12.4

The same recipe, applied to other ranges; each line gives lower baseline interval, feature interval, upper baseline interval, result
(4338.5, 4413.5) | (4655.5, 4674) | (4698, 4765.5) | -2.3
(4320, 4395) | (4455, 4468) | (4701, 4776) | 7.2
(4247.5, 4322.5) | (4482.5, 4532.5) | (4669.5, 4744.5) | 6.4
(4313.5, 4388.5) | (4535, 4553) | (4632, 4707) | 7.7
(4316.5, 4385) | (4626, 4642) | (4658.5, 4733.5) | 3.2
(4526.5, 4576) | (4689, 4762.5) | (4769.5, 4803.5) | 2.5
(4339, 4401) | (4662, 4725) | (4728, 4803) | 7.6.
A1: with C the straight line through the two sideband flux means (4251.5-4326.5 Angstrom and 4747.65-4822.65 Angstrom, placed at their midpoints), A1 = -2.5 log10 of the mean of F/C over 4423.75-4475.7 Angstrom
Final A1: 0.19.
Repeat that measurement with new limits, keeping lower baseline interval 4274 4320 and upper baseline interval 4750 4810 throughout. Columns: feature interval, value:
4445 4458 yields 0.24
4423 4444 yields 0.23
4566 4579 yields -0.14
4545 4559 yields 0.01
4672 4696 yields -0.12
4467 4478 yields 0.25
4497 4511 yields 0.19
